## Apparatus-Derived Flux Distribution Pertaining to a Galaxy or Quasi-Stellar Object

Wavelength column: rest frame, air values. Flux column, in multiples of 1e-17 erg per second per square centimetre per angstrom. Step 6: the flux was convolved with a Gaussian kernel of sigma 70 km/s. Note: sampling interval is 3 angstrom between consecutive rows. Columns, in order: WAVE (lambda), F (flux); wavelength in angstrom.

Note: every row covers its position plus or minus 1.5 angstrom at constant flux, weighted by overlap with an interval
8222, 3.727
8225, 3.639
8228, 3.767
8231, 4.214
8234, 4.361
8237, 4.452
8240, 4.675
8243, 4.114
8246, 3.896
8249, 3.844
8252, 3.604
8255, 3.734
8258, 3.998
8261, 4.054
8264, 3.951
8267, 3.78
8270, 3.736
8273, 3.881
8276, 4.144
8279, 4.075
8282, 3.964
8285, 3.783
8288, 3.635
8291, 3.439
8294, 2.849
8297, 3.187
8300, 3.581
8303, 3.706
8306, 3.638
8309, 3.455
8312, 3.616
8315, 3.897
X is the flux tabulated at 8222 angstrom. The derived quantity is 3.727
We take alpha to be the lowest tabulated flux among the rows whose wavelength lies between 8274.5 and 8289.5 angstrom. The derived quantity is 3.635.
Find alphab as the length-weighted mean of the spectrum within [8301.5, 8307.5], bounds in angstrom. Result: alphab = 3.67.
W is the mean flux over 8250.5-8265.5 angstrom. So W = 3.87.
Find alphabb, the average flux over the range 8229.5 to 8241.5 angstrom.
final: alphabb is 4.43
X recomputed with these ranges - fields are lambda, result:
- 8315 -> 3.897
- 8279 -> 4.075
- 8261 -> 4.054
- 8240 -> 4.675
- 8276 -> 4.144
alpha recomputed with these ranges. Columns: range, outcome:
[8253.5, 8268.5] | 3.734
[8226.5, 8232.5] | 3.767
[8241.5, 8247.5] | 3.896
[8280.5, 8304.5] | 2.849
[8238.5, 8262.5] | 3.604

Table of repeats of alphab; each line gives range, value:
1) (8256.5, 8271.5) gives 3.9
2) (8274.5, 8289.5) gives 3.92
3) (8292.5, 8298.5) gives 3.02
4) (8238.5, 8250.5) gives 4.13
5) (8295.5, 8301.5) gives 3.38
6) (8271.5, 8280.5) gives 4.03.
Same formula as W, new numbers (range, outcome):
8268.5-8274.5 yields 3.81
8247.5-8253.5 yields 3.72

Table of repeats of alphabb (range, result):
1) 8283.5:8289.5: 3.71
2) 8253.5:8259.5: 3.87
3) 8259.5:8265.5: 4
